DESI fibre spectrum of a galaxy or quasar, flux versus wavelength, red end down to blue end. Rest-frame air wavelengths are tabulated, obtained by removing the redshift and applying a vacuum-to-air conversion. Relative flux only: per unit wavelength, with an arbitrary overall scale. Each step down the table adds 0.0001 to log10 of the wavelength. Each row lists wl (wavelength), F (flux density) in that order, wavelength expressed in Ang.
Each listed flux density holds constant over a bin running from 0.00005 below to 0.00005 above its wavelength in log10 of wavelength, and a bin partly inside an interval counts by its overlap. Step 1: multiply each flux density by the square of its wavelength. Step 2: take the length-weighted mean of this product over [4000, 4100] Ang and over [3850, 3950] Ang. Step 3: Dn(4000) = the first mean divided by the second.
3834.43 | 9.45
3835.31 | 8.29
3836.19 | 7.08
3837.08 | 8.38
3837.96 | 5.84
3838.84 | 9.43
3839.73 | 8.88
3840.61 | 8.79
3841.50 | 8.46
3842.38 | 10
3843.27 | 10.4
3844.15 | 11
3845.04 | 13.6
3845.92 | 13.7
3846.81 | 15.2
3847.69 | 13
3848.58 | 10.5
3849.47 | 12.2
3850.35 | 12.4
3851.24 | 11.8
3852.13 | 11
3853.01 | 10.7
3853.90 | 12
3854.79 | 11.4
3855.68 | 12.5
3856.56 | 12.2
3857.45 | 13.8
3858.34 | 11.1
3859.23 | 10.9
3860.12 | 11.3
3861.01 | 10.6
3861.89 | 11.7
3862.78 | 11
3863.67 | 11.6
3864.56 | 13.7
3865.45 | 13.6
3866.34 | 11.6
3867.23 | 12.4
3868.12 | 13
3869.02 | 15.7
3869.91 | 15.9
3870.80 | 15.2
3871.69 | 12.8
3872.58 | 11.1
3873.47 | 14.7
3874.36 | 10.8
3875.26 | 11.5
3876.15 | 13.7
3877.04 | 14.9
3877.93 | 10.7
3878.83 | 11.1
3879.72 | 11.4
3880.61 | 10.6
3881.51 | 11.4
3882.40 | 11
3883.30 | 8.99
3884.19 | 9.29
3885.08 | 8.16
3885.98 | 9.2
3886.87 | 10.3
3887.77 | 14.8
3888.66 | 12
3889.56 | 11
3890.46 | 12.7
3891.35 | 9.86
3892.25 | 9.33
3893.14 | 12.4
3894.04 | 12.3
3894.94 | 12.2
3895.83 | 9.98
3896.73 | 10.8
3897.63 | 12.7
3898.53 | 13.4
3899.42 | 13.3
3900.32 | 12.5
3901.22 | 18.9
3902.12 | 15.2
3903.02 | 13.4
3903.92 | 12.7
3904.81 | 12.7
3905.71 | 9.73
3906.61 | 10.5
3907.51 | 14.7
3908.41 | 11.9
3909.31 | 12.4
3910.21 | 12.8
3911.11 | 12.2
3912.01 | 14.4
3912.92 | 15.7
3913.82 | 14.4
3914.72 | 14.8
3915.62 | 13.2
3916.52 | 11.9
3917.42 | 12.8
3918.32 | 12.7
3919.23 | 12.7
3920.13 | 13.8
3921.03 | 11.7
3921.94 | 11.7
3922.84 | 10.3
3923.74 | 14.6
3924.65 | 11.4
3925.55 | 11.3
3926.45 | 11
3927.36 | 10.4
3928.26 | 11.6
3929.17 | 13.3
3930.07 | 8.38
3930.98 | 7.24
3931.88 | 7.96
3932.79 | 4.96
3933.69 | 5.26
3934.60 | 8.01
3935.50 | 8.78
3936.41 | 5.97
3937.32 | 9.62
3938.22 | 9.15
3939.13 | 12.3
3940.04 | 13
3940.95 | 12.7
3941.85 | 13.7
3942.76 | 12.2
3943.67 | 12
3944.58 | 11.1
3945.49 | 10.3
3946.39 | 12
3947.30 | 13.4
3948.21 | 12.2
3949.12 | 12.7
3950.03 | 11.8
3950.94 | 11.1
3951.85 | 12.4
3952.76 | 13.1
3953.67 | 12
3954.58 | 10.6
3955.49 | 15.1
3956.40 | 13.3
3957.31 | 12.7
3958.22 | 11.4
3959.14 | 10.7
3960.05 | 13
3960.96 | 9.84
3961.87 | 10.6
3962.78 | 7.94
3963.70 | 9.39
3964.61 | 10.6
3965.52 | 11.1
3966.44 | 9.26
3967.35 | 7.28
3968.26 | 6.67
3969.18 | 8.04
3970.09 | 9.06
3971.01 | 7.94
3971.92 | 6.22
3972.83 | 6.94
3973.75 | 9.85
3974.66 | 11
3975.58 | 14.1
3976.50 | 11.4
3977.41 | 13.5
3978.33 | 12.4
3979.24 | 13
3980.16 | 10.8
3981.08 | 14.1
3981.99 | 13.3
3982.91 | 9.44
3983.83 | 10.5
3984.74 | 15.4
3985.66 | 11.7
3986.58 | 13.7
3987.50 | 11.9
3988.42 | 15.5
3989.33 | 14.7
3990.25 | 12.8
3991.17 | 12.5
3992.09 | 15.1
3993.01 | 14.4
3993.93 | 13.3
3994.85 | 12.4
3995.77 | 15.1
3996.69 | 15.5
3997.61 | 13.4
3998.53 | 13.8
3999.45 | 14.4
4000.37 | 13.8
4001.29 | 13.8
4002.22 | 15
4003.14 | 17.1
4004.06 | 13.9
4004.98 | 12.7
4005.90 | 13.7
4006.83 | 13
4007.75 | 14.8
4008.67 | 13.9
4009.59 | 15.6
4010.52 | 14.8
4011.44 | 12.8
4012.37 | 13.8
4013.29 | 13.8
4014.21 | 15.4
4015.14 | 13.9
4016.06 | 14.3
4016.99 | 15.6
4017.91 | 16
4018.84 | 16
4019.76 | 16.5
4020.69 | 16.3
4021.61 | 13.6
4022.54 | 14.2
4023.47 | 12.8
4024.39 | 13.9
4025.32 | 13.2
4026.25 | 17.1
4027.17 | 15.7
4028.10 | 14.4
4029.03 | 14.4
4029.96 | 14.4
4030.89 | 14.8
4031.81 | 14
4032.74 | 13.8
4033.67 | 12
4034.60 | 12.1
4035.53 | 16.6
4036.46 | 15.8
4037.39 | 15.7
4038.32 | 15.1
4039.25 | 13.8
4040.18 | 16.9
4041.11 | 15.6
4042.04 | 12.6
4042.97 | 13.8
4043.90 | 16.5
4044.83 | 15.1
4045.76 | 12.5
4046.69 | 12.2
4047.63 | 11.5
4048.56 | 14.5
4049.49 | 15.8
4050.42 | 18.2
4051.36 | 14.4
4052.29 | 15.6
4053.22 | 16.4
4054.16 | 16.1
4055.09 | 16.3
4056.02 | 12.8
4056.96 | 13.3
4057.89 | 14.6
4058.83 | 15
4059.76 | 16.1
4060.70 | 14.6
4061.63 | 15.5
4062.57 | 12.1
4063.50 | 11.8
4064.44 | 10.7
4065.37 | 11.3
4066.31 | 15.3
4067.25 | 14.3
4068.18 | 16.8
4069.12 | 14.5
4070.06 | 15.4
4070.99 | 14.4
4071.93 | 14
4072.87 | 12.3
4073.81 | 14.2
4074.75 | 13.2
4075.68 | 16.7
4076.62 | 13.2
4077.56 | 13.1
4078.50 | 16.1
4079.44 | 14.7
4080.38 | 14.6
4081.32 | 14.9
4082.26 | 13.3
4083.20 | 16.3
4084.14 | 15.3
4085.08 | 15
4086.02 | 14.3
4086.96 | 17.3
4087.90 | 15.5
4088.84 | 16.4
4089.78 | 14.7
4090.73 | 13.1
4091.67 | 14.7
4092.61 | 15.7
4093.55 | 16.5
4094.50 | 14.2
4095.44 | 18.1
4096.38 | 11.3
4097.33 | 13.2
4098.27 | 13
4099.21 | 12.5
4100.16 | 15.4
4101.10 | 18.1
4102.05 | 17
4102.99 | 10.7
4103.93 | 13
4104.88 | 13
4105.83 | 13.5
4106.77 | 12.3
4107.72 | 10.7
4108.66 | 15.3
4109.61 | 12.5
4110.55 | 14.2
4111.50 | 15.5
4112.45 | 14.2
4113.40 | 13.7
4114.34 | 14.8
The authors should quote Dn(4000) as 1.3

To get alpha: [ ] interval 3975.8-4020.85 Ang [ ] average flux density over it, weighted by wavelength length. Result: 13.9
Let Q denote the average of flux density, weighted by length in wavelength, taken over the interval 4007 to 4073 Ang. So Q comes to 14.5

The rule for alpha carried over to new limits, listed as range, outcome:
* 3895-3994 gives 11.6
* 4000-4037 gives 14.5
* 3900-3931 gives 12.6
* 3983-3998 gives 13.5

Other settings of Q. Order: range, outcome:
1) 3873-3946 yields 11.6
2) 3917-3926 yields 12.3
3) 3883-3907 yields 11.8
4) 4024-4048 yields 14.4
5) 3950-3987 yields 11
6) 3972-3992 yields 12.2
